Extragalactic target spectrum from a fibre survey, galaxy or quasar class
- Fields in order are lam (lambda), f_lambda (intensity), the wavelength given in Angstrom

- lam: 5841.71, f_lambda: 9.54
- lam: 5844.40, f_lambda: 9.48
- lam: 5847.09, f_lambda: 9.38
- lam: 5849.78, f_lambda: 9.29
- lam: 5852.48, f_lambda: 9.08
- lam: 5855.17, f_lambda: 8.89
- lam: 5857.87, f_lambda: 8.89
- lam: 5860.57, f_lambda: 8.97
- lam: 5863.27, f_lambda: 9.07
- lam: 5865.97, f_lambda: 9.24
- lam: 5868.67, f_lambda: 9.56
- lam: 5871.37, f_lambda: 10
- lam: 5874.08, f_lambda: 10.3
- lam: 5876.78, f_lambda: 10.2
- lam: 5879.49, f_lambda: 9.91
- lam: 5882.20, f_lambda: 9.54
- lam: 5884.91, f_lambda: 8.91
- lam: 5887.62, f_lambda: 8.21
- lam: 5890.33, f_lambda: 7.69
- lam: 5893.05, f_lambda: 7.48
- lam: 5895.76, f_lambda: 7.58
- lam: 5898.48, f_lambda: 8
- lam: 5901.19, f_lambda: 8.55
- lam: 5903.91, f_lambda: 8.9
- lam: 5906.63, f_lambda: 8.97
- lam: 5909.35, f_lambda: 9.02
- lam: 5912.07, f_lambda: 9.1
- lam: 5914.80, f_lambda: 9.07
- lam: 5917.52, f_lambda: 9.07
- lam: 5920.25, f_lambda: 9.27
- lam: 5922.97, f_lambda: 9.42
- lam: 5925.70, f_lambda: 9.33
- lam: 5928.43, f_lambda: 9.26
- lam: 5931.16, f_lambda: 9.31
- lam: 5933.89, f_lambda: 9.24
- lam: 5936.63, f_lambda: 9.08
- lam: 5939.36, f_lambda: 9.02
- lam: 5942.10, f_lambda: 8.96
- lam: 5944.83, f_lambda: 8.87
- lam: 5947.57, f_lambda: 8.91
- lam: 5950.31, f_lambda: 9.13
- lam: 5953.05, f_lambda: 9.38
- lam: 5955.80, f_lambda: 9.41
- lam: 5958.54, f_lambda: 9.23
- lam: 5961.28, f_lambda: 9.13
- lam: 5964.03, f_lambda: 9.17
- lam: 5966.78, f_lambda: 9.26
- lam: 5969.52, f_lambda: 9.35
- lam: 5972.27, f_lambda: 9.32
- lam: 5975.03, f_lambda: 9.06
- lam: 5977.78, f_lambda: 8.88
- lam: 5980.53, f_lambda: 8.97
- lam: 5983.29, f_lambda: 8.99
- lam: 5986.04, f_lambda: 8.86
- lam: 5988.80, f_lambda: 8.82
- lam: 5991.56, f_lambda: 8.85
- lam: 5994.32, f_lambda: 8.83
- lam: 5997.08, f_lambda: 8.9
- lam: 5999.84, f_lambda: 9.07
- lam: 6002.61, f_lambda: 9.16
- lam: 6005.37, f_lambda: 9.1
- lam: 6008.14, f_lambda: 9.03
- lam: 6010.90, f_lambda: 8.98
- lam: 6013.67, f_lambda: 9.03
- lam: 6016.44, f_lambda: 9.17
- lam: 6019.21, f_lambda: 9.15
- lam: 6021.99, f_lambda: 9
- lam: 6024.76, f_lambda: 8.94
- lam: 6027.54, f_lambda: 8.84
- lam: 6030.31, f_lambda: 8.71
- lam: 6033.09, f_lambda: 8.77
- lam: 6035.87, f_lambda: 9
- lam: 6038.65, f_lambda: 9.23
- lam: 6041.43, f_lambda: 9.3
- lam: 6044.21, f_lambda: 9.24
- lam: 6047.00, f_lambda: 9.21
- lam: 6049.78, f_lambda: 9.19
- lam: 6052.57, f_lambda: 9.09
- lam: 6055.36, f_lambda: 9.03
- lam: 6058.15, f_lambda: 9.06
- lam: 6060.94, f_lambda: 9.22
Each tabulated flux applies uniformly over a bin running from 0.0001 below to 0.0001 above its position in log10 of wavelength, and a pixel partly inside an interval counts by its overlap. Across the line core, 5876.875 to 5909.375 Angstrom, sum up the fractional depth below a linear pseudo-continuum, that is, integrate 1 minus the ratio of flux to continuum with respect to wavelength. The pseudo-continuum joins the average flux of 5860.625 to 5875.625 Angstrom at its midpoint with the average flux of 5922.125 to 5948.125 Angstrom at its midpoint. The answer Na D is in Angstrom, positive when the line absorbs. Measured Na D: 2.8 Angstrom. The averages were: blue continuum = 9.59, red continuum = 9.14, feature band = 8.61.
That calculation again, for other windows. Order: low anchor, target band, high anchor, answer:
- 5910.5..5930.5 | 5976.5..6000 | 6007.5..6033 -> 0.4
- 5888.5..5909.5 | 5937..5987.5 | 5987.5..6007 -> -2.4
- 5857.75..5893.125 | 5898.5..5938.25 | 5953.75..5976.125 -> 0.6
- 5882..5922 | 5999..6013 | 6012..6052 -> -0.2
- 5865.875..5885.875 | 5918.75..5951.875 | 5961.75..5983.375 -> 0.8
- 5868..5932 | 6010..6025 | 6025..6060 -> 0.0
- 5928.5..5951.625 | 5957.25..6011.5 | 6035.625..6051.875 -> 0.5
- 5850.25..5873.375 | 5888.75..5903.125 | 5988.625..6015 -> 2.0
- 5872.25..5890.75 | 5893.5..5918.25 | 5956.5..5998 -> 1.7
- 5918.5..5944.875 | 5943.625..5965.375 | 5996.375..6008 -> 0.0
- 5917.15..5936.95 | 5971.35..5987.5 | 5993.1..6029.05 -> 0.2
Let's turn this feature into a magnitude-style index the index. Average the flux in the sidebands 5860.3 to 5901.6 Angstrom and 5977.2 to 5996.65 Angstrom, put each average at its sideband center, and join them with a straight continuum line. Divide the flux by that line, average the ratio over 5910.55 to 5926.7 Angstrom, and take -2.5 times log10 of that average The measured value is -0.03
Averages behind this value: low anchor 8.96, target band 9.21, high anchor 8.89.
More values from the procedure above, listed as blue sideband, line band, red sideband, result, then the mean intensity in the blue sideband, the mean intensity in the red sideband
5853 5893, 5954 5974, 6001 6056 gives -0.02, 9.18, 9.06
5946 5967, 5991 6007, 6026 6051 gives 0.02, 9.19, 9.05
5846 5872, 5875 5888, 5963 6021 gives -0.03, 9.22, 9.04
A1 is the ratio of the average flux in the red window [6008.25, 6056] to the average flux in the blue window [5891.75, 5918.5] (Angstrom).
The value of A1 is 1.06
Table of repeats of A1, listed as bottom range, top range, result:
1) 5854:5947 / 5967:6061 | 1.00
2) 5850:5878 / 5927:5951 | 0.97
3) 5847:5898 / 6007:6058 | 1.00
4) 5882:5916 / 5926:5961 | 1.08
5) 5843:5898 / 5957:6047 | 1.00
